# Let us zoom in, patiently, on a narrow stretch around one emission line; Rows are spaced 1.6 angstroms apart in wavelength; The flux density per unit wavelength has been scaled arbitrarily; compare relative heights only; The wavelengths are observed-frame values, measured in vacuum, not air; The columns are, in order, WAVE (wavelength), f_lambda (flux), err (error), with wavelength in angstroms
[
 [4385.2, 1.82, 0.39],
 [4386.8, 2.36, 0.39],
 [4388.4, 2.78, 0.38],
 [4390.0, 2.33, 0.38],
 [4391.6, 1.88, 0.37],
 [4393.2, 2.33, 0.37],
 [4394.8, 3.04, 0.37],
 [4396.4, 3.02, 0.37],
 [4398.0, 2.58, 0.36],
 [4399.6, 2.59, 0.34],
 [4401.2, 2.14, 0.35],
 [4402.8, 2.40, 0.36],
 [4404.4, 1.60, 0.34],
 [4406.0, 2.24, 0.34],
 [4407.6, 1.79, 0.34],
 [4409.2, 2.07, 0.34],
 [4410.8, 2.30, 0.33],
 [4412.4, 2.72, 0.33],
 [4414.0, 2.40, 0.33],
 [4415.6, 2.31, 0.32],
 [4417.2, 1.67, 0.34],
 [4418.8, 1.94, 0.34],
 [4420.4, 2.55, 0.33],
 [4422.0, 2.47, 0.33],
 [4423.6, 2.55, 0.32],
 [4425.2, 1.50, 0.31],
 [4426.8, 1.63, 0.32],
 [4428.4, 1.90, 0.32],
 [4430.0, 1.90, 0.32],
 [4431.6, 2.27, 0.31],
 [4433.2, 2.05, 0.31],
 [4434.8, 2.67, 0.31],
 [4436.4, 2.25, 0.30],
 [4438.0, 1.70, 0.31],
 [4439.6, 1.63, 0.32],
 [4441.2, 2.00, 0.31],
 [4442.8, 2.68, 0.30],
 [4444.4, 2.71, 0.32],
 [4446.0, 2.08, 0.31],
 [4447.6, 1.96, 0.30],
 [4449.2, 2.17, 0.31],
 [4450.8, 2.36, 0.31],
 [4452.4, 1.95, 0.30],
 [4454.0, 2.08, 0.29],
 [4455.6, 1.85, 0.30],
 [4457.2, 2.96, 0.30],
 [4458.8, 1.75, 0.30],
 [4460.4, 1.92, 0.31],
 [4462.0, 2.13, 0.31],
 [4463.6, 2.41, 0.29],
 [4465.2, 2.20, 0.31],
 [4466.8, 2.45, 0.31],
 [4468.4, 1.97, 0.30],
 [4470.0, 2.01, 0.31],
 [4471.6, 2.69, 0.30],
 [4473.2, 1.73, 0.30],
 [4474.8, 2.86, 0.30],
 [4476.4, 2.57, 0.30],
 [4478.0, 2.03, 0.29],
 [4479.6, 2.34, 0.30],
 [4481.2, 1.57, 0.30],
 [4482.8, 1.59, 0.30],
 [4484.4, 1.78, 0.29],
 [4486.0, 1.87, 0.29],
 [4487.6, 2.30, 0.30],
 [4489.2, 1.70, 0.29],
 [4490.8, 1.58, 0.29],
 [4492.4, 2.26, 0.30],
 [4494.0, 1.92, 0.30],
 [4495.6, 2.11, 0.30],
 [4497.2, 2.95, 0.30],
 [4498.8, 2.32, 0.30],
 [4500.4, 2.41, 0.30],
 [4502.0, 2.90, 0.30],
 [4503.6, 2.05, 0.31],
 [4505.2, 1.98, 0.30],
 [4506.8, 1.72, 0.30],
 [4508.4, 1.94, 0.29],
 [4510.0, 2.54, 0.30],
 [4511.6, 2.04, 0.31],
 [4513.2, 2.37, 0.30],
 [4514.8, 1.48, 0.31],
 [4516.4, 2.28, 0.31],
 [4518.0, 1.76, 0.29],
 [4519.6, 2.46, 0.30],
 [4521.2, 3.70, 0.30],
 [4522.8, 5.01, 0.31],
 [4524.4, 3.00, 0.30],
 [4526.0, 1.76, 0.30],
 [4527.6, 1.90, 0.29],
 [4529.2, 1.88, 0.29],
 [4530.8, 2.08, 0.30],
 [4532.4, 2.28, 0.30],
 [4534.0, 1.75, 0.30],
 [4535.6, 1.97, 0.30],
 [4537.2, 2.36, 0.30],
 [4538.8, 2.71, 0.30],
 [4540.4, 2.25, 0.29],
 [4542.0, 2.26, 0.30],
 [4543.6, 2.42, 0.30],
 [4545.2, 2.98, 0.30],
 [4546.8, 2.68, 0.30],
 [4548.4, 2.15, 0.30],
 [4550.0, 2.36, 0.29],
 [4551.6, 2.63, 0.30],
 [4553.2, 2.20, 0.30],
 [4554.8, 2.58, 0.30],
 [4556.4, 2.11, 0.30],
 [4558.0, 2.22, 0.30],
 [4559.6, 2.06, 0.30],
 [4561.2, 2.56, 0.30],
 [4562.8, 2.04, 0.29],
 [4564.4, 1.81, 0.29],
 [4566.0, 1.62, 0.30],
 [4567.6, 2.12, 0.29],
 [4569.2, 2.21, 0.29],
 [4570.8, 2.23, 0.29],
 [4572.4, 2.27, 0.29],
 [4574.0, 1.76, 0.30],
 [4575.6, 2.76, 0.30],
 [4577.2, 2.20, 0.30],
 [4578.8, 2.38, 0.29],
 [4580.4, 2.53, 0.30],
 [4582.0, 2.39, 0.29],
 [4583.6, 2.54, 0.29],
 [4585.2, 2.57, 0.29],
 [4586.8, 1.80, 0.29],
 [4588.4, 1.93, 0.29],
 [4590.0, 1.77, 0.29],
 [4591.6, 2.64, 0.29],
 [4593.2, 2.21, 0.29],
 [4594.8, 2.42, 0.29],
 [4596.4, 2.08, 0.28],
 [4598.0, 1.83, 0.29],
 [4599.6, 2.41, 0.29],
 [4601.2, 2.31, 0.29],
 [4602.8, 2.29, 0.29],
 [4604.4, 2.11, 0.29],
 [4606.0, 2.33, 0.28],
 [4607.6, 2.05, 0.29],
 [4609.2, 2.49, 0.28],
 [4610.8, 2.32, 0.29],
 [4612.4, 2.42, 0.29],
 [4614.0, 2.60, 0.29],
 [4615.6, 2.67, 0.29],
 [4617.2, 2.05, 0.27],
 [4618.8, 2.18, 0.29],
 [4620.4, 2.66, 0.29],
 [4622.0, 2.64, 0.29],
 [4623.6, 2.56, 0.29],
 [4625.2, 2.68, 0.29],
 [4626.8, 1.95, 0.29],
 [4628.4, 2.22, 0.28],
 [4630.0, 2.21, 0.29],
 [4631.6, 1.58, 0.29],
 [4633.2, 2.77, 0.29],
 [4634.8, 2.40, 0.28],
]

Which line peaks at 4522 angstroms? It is H-gamma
